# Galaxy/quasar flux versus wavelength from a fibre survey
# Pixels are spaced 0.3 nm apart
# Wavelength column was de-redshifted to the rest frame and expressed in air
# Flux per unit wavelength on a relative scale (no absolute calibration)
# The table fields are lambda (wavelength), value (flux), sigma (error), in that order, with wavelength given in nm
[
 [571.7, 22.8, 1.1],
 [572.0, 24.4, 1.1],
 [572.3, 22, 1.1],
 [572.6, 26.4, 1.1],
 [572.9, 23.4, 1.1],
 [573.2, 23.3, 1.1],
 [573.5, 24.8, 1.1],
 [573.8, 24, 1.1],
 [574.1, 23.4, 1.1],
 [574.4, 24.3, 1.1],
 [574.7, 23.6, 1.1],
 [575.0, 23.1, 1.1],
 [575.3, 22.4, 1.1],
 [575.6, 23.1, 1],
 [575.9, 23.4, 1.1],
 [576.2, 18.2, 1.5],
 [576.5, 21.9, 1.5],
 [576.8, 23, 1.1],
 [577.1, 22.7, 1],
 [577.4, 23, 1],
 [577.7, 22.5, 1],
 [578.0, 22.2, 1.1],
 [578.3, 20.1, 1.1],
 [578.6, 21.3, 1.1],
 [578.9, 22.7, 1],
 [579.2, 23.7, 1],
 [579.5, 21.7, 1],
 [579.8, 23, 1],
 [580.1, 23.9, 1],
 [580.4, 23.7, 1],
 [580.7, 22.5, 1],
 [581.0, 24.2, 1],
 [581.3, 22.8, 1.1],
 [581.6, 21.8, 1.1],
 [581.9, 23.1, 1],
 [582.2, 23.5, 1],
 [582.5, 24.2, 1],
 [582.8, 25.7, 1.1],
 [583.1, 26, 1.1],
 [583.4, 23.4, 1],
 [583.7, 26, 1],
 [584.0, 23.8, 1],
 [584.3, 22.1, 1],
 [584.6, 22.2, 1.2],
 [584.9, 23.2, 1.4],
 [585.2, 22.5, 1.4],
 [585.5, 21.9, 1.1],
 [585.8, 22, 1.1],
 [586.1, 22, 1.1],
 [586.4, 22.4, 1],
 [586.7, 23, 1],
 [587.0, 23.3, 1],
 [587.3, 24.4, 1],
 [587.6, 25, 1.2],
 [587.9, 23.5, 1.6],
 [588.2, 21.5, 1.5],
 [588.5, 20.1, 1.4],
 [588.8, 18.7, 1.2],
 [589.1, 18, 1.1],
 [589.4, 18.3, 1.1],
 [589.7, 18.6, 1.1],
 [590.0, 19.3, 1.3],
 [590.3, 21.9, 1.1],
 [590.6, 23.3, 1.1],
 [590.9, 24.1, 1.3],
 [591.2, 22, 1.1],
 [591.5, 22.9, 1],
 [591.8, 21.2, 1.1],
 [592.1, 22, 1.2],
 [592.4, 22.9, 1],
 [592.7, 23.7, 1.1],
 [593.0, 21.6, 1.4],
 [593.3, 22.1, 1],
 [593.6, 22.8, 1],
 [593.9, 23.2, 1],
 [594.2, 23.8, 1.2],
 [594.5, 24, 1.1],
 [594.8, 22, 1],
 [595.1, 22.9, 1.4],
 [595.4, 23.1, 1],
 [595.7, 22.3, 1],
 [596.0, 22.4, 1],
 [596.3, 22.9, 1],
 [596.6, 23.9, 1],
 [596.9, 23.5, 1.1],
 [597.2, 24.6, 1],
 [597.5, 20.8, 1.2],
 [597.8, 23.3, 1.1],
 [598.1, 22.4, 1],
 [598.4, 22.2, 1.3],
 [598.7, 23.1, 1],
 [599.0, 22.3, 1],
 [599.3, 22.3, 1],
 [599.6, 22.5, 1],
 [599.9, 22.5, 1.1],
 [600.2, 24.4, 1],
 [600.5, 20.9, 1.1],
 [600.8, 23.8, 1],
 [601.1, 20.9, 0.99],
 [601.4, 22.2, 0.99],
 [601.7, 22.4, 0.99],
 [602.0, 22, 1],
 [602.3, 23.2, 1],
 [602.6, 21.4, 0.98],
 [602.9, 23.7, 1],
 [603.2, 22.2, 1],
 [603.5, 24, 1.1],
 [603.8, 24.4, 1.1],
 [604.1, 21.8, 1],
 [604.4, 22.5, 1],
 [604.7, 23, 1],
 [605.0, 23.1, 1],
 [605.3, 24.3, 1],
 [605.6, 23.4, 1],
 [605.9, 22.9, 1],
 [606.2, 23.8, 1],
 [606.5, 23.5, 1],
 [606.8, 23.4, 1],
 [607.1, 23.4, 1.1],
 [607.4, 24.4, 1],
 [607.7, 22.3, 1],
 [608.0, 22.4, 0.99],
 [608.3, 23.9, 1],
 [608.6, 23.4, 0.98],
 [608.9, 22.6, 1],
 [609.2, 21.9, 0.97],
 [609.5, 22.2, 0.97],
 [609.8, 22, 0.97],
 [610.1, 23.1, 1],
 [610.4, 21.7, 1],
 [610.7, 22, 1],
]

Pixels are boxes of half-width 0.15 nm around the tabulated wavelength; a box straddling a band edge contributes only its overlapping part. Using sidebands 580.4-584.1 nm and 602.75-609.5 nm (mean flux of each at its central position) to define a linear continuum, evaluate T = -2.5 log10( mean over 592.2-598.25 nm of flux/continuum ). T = 0.03 mag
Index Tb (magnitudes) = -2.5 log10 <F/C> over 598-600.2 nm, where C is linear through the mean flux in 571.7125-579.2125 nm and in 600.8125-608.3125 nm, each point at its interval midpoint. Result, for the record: 0.02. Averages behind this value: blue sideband 22.9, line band 22.6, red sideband 23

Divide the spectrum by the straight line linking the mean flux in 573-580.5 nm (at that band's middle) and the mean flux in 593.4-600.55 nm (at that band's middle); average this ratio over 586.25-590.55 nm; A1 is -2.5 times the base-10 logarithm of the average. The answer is 0.073 mag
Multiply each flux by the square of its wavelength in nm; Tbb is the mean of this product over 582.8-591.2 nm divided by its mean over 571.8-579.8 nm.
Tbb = 1.01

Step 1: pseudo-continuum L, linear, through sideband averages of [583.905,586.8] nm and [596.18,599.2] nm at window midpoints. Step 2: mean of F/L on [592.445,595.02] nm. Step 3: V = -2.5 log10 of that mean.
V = -0.01 mag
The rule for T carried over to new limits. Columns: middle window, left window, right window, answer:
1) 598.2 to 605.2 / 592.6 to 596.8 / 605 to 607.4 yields 0.031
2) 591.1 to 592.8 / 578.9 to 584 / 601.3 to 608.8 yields 0.047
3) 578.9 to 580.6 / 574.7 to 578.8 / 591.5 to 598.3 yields -0.043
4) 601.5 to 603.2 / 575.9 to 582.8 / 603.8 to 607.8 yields 0.033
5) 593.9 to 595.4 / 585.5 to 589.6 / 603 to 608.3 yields -0.042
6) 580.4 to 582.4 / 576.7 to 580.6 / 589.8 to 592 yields -0.030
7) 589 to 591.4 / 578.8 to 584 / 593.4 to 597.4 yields 0.125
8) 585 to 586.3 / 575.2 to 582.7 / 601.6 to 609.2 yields 0.028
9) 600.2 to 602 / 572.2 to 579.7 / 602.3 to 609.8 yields 0.038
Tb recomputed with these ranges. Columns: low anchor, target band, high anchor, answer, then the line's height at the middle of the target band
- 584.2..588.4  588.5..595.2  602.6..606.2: 0.06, 22.9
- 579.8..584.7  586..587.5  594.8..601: 0.01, 23.4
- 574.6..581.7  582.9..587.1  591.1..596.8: -0.03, 22.6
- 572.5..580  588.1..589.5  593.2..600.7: 0.18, 22.8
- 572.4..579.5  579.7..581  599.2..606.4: -0.03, 22.9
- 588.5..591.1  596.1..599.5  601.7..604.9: -0.05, 21.8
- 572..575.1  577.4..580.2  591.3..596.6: 0.06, 23.6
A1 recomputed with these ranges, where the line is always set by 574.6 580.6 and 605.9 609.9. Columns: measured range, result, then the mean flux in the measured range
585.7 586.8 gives 0.01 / 22.3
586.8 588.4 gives -0.04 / 23.4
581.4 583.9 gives -0.08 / 24.2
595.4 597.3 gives -0.02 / 23.2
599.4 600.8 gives 0.01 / 22.7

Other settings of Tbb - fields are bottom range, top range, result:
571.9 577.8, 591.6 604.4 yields 1.06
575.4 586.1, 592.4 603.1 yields 1.05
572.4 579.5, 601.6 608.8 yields 1.12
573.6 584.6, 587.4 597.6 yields 1.01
